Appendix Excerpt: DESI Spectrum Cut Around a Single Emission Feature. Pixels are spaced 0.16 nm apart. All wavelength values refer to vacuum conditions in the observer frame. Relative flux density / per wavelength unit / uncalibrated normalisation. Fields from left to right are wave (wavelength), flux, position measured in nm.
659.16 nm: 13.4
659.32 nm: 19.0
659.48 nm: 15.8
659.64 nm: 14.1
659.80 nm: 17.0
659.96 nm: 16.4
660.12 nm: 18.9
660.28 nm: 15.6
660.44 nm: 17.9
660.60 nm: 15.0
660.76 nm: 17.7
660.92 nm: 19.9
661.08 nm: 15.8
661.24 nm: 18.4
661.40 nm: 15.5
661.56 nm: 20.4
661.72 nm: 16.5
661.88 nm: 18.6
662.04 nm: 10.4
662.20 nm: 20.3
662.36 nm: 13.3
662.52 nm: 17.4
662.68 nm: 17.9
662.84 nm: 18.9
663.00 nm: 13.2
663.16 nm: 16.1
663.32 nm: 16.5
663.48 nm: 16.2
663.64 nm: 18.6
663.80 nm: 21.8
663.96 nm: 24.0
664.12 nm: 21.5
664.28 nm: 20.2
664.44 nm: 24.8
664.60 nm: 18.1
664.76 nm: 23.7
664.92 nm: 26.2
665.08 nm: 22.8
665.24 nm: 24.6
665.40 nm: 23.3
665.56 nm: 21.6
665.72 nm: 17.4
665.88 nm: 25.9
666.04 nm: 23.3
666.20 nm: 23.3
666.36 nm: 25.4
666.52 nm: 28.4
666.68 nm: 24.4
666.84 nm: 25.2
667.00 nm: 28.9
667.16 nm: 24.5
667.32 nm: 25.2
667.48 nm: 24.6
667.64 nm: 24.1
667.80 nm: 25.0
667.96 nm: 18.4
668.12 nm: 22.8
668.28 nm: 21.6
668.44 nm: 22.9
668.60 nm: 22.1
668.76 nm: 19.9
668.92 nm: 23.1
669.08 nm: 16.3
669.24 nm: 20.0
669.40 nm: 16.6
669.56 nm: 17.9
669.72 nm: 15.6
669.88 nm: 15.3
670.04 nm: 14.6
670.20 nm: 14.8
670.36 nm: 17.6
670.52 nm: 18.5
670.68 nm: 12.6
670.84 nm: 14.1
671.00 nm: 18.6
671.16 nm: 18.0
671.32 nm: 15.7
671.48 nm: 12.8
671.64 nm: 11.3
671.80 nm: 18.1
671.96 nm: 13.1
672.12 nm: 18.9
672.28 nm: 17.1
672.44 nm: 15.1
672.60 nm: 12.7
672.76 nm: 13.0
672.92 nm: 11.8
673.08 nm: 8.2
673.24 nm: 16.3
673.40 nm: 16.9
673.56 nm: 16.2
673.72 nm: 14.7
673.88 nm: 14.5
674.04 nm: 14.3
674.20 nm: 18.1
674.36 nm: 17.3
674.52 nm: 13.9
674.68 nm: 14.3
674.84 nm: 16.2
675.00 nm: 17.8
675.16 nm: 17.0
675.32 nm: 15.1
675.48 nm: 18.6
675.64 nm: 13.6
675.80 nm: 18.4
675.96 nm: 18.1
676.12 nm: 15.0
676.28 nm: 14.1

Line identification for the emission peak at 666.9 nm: Mg II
